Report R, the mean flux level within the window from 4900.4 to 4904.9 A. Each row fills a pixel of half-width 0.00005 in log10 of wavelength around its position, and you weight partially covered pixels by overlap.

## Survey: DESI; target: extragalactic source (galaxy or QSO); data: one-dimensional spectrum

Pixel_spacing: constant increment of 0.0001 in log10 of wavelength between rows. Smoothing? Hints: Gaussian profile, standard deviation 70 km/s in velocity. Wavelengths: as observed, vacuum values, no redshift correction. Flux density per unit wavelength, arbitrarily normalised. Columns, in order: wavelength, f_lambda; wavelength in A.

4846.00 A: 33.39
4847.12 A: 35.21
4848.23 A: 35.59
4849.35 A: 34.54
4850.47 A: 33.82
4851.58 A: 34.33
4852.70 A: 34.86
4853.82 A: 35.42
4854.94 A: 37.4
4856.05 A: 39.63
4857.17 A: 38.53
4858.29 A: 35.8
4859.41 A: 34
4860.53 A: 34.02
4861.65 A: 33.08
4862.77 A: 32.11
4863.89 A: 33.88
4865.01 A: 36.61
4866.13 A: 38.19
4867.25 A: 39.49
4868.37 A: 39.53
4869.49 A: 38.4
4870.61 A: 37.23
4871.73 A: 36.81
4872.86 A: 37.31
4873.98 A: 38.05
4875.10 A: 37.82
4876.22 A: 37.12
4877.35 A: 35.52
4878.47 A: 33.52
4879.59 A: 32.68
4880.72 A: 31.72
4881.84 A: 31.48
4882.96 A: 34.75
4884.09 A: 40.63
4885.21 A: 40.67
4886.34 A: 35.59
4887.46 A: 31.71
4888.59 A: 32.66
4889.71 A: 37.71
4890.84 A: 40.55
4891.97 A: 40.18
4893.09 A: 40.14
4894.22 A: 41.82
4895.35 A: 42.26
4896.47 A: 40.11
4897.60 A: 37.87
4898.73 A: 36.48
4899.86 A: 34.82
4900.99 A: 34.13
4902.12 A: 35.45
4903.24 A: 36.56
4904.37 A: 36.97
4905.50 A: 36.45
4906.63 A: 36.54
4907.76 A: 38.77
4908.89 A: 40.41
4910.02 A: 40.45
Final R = 35.8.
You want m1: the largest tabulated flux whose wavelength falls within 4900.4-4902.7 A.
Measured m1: 35.45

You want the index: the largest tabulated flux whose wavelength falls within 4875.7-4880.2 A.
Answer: 37.12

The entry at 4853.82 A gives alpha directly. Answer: 35.42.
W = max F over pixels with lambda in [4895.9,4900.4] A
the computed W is 40.11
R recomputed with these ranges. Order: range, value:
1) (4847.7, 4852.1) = 34.6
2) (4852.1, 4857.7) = 37.1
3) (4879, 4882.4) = 32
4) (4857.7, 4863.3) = 33.8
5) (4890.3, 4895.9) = 41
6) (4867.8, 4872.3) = 38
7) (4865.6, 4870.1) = 38.9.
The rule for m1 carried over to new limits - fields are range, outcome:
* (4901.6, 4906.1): 36.97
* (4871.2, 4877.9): 38.05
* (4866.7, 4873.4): 39.53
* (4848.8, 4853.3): 34.86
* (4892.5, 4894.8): 41.82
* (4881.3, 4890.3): 40.67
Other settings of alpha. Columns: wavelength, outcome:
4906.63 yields 36.54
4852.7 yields 34.86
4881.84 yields 31.48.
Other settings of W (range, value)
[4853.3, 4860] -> 39.63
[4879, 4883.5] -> 34.75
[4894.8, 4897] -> 42.26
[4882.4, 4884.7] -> 40.63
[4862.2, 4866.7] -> 38.19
